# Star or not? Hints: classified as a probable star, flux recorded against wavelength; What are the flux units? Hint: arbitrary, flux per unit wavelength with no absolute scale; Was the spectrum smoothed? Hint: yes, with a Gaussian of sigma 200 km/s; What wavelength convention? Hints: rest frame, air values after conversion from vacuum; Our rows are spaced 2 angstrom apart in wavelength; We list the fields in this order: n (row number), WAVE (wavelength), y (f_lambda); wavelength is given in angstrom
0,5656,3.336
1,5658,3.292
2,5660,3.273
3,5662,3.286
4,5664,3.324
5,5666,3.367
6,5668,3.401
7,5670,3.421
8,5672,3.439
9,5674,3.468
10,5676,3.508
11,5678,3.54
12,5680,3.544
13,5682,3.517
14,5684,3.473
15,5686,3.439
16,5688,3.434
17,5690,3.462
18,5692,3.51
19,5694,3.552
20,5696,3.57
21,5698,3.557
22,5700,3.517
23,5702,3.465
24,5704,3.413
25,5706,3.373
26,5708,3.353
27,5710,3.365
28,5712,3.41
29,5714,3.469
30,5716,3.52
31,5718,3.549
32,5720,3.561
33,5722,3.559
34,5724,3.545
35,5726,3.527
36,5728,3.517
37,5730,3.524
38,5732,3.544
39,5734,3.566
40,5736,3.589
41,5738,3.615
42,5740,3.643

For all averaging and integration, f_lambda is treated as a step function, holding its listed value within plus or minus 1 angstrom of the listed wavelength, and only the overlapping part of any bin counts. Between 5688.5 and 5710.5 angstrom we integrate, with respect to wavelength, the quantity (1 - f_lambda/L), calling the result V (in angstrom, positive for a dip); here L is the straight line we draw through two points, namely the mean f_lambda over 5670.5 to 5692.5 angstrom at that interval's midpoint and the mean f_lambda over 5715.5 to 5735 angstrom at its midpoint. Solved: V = 0.2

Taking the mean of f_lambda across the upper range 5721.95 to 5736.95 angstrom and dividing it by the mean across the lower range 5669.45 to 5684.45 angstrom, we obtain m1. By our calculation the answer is 1.0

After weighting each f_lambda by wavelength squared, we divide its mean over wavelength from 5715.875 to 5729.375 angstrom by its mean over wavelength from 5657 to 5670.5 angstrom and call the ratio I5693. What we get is 1.1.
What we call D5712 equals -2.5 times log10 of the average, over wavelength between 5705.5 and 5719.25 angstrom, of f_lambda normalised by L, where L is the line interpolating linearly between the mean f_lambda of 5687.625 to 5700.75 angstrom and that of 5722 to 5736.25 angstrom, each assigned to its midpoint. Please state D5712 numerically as 0.03 mag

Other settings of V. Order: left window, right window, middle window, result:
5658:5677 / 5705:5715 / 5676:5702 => -0.92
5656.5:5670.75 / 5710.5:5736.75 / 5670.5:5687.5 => -0.52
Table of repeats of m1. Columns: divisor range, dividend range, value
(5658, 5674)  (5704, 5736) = 1.04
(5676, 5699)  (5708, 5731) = 1.00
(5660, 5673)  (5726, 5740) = 1.06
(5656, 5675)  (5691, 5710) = 1.03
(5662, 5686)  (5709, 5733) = 1.02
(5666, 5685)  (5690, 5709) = 1.00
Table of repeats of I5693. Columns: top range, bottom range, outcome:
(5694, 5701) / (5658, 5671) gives 1.07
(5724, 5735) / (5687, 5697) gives 1.02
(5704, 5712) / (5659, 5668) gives 1.03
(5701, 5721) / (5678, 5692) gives 1.00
